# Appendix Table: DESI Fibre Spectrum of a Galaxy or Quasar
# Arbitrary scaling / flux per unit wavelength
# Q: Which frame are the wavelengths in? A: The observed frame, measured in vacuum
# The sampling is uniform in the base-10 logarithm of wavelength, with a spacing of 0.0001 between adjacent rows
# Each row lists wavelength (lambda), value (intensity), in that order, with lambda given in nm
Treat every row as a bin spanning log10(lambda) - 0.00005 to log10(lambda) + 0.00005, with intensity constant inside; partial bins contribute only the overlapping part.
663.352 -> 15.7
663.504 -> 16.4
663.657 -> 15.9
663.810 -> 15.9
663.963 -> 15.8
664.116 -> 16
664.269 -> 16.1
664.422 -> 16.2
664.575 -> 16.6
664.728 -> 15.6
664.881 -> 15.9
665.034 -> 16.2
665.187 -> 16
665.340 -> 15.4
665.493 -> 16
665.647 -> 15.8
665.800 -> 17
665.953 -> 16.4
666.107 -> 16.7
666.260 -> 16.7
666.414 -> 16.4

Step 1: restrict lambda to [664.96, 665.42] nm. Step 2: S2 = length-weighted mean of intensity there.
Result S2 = 15.9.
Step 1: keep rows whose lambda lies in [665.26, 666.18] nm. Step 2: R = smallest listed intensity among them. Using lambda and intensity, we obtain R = 15.4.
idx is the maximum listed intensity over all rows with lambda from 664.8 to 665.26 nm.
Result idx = 16.2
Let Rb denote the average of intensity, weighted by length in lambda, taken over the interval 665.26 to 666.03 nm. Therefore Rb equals 16.1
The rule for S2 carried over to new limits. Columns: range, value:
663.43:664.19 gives 16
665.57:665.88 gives 16.4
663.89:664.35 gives 16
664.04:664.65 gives 16.2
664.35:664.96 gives 16.1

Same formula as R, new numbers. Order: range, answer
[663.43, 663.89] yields 15.9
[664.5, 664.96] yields 15.6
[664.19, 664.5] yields 16.1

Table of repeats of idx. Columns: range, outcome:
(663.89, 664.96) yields 16.6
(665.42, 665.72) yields 16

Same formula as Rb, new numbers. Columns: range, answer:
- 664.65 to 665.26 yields 15.9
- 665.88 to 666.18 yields 16.5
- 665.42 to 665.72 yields 15.9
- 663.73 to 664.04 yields 15.8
